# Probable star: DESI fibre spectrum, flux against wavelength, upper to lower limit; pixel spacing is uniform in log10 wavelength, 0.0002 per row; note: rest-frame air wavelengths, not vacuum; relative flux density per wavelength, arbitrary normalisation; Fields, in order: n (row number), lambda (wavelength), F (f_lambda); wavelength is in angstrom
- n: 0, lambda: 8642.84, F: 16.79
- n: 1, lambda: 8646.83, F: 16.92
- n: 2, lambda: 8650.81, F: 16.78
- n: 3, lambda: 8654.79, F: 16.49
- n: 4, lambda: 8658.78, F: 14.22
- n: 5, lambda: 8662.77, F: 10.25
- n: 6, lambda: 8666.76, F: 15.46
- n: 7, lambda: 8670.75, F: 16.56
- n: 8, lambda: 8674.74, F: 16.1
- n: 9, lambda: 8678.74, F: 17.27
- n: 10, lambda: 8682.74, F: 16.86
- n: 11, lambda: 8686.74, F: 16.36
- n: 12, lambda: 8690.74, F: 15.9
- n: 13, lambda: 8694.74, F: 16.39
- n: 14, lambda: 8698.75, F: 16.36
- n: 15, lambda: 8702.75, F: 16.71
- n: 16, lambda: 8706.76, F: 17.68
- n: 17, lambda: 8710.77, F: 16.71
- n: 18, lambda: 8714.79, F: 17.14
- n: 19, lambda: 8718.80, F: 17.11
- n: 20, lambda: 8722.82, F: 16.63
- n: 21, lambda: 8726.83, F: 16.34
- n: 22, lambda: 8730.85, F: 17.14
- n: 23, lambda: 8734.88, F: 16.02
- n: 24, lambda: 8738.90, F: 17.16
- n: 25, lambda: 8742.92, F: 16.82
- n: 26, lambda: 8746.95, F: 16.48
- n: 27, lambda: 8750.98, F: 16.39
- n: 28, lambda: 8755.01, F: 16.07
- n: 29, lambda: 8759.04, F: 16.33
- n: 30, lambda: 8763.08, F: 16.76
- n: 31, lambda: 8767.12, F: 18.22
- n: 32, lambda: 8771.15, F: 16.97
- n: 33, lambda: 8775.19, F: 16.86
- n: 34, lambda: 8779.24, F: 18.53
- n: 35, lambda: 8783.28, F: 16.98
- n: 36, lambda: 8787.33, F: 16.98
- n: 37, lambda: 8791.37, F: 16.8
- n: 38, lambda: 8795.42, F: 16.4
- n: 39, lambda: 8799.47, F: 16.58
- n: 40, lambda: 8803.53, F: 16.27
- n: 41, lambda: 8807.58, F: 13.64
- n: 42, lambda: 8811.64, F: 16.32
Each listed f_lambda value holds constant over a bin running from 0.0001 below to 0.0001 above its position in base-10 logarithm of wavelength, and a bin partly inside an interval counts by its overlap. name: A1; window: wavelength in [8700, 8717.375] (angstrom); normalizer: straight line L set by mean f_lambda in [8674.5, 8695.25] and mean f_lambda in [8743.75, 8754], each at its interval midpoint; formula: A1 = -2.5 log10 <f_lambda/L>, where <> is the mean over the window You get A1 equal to -0.04 mag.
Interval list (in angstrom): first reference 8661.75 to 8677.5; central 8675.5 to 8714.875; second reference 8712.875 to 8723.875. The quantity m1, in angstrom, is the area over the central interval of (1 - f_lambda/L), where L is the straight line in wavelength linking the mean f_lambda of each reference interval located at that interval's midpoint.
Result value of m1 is -1.6 angstrom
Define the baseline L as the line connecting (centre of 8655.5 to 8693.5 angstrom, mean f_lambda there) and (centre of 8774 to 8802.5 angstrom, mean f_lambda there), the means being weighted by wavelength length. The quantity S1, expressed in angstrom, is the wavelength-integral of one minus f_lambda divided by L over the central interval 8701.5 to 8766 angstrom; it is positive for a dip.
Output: -1.9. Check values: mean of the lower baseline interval 15.5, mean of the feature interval 16.7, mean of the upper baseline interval 17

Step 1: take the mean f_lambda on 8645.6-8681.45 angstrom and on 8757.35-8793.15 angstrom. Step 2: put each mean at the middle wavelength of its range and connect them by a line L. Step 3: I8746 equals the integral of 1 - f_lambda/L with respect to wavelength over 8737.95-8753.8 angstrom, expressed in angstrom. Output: 0.1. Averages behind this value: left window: 15.6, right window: 17.2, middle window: 16.7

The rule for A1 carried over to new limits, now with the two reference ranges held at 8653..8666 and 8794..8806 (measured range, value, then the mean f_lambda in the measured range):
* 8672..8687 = -0.18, 16.7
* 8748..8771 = -0.08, 16.8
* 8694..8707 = -0.15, 16.7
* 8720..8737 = -0.11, 16.6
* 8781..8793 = -0.06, 17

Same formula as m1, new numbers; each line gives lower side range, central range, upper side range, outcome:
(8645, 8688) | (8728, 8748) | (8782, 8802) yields -0.5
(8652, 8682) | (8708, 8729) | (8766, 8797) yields -0.9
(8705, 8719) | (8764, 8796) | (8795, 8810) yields -2.4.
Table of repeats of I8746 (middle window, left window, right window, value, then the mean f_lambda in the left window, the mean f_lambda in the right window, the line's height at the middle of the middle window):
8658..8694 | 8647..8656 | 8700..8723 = 2.8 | 16.7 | 17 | 16.8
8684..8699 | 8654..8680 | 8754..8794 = -0.7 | 15.1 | 17.1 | 15.5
